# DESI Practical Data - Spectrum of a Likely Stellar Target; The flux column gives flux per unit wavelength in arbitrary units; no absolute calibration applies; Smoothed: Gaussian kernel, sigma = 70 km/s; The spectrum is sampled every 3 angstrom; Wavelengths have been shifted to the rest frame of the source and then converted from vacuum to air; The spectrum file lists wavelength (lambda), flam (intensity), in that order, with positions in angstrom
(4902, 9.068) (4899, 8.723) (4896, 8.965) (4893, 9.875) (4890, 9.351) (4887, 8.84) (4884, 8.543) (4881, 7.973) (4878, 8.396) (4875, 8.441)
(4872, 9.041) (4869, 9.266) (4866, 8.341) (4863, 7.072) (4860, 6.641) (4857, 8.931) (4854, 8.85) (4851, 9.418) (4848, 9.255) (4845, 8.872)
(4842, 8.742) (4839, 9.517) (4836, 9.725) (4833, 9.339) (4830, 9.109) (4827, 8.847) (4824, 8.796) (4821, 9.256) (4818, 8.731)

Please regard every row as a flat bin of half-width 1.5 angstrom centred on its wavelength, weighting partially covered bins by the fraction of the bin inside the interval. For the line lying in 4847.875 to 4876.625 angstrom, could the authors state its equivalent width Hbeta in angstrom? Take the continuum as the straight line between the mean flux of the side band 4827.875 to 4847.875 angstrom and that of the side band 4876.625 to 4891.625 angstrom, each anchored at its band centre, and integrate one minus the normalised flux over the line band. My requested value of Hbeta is 1.3 angstrom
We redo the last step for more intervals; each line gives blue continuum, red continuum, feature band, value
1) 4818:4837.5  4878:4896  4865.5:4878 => 0.3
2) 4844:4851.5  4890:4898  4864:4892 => 1.9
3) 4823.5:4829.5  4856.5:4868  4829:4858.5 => -3.1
